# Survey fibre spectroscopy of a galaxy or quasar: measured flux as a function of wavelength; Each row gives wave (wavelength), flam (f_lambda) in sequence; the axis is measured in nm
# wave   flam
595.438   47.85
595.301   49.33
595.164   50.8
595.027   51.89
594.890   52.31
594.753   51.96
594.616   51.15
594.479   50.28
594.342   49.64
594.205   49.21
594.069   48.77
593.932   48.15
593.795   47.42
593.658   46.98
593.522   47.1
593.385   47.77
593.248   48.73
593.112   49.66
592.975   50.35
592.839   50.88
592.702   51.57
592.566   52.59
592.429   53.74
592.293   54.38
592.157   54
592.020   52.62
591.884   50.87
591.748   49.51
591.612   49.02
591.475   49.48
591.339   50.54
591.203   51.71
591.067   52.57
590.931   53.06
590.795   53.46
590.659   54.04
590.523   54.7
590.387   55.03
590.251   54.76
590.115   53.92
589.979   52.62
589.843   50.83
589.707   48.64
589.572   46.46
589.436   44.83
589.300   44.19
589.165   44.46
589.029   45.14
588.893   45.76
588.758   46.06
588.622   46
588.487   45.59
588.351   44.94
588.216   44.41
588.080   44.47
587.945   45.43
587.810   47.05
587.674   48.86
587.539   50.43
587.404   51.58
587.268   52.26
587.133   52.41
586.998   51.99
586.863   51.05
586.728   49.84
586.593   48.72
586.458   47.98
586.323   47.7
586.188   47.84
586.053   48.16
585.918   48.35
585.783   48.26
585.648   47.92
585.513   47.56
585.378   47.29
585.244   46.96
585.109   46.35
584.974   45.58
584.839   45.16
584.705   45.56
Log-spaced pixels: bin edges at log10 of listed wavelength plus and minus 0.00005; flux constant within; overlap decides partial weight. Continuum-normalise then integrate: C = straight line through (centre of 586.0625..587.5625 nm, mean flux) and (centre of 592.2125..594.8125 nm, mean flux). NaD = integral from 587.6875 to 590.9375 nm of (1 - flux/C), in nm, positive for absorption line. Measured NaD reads 0.10 nm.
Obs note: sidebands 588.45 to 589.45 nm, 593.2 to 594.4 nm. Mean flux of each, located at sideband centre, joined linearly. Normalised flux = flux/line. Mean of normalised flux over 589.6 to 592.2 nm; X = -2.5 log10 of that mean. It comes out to -0.124 mag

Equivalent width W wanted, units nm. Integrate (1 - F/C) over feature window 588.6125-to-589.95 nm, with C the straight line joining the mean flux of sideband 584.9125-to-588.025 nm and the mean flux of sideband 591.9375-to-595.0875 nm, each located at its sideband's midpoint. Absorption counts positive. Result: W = 0.080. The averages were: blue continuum 48.7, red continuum 50.5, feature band 46.4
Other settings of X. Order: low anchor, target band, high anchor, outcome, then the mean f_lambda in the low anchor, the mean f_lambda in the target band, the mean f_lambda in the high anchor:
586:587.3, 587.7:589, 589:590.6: 0.09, 49.8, 45.6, 49.8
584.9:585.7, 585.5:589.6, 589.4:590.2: 0.02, 46.9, 47.6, 49.8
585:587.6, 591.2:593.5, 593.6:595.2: -0.03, 49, 50.9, 49.9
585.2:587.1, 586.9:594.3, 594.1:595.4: 0.00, 48.7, 49.7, 50.6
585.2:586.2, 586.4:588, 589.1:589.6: -0.07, 47.8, 49.9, 44.9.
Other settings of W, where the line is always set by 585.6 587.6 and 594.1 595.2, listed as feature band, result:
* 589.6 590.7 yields -0.058 nm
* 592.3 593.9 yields 0.024 nm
